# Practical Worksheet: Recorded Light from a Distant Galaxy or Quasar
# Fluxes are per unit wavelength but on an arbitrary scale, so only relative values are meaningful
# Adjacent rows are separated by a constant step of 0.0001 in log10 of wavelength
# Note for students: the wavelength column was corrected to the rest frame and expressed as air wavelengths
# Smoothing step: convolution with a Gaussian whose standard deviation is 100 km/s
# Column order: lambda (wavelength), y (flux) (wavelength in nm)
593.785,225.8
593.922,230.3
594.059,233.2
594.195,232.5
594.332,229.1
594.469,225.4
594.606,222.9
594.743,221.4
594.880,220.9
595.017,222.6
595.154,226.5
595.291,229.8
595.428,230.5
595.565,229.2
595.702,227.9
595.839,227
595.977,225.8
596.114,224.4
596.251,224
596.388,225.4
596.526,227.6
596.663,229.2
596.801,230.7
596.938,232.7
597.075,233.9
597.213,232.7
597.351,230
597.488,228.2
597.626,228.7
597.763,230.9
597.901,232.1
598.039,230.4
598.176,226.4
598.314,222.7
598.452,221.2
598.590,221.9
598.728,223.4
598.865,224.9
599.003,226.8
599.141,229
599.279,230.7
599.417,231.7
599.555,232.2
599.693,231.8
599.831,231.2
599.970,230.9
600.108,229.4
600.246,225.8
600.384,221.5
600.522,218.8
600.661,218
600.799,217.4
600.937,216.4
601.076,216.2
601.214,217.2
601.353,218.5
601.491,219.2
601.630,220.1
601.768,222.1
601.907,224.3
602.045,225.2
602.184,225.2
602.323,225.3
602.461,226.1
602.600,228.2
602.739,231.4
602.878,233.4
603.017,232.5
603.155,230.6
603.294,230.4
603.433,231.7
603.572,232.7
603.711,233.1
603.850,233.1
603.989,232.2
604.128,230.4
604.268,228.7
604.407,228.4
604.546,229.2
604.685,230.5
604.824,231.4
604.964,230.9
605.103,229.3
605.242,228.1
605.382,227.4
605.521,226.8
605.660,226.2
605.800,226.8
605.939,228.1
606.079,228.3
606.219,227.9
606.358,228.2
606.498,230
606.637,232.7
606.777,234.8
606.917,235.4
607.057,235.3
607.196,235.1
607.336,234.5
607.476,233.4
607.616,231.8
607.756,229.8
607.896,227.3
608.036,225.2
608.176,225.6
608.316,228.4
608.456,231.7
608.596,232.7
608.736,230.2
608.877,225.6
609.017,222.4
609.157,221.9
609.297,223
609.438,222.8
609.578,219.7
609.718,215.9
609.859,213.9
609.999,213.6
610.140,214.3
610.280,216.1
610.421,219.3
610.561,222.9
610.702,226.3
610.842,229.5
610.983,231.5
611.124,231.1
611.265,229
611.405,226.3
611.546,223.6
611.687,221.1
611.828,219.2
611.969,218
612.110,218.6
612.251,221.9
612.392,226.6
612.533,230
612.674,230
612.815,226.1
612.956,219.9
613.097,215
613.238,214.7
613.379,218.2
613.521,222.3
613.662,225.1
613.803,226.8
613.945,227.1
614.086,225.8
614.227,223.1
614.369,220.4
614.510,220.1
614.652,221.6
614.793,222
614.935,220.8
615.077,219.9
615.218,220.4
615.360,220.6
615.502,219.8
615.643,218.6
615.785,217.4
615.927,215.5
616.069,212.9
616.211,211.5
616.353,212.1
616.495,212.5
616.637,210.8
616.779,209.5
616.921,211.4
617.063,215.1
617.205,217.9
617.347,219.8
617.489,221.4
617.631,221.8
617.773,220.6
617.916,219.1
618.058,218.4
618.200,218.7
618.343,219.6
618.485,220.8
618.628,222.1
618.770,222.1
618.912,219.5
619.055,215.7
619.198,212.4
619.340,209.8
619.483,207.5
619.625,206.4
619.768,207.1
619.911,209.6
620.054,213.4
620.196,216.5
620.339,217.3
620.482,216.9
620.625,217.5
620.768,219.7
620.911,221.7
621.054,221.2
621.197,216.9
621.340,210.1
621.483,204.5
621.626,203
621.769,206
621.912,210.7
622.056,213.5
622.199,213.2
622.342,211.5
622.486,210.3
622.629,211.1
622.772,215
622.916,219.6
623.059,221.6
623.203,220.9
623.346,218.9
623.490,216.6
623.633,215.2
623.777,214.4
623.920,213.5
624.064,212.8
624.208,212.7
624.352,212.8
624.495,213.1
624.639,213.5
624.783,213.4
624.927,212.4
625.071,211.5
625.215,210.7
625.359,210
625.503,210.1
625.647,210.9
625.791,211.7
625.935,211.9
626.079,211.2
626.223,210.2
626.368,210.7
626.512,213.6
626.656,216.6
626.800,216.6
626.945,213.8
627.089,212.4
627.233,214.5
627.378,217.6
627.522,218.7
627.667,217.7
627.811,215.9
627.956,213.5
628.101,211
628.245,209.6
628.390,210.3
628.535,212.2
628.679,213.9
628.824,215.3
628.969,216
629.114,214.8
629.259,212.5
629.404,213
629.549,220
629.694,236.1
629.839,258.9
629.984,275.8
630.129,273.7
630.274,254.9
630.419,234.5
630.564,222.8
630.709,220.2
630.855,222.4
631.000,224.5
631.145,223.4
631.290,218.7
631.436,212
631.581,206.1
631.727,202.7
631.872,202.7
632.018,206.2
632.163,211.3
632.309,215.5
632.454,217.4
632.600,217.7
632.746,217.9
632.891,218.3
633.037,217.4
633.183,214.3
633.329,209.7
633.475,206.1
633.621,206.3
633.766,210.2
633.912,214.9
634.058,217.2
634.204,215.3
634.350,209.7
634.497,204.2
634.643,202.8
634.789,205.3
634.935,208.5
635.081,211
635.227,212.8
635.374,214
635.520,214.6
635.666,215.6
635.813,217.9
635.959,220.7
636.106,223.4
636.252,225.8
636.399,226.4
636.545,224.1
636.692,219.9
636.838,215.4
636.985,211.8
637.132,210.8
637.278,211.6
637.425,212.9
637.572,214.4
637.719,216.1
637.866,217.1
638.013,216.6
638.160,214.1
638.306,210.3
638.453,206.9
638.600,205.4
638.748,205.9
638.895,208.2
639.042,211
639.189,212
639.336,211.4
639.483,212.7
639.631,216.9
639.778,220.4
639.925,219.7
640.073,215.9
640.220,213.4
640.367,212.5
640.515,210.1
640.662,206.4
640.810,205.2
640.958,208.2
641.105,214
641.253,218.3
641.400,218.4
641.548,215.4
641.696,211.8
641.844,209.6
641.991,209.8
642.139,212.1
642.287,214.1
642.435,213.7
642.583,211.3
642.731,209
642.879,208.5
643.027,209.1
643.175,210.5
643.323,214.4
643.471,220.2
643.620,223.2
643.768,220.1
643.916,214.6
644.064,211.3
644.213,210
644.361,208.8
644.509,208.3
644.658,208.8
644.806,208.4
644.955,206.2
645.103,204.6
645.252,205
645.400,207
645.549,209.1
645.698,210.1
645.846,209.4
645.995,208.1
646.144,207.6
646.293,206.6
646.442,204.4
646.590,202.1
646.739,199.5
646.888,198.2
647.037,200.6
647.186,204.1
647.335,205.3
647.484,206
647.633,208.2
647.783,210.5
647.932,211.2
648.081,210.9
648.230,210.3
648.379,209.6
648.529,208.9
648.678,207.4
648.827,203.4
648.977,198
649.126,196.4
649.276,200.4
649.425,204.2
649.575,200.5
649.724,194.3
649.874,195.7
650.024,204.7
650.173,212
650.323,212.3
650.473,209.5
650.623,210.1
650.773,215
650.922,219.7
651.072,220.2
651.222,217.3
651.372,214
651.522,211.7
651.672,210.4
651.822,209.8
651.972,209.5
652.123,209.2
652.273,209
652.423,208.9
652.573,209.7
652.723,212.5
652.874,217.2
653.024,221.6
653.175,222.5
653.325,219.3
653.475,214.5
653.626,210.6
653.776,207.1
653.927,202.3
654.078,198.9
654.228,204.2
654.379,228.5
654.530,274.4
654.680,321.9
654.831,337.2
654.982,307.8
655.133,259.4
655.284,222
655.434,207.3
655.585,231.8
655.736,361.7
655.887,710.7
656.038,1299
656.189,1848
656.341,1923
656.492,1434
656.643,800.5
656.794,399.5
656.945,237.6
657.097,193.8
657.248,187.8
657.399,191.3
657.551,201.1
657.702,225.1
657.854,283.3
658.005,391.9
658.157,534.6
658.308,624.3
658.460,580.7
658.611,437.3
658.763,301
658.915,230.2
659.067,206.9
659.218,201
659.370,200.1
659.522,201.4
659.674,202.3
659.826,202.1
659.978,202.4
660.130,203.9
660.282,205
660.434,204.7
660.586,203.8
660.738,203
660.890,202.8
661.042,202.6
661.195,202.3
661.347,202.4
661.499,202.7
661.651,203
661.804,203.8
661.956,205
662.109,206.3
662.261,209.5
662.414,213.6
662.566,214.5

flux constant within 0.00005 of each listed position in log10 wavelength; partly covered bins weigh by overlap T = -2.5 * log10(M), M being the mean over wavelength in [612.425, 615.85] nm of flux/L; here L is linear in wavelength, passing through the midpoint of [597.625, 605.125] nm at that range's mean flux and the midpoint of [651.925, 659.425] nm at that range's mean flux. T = 0.20 mag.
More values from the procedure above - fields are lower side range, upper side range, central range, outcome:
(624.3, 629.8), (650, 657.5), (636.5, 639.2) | 0.28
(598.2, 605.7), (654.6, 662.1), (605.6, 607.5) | 0.04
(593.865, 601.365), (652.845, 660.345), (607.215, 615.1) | 0.18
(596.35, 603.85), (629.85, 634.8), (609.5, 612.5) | 0.01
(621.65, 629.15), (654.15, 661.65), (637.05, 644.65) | 0.37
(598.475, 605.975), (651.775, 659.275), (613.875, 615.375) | 0.20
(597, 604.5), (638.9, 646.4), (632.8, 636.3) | 0.01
